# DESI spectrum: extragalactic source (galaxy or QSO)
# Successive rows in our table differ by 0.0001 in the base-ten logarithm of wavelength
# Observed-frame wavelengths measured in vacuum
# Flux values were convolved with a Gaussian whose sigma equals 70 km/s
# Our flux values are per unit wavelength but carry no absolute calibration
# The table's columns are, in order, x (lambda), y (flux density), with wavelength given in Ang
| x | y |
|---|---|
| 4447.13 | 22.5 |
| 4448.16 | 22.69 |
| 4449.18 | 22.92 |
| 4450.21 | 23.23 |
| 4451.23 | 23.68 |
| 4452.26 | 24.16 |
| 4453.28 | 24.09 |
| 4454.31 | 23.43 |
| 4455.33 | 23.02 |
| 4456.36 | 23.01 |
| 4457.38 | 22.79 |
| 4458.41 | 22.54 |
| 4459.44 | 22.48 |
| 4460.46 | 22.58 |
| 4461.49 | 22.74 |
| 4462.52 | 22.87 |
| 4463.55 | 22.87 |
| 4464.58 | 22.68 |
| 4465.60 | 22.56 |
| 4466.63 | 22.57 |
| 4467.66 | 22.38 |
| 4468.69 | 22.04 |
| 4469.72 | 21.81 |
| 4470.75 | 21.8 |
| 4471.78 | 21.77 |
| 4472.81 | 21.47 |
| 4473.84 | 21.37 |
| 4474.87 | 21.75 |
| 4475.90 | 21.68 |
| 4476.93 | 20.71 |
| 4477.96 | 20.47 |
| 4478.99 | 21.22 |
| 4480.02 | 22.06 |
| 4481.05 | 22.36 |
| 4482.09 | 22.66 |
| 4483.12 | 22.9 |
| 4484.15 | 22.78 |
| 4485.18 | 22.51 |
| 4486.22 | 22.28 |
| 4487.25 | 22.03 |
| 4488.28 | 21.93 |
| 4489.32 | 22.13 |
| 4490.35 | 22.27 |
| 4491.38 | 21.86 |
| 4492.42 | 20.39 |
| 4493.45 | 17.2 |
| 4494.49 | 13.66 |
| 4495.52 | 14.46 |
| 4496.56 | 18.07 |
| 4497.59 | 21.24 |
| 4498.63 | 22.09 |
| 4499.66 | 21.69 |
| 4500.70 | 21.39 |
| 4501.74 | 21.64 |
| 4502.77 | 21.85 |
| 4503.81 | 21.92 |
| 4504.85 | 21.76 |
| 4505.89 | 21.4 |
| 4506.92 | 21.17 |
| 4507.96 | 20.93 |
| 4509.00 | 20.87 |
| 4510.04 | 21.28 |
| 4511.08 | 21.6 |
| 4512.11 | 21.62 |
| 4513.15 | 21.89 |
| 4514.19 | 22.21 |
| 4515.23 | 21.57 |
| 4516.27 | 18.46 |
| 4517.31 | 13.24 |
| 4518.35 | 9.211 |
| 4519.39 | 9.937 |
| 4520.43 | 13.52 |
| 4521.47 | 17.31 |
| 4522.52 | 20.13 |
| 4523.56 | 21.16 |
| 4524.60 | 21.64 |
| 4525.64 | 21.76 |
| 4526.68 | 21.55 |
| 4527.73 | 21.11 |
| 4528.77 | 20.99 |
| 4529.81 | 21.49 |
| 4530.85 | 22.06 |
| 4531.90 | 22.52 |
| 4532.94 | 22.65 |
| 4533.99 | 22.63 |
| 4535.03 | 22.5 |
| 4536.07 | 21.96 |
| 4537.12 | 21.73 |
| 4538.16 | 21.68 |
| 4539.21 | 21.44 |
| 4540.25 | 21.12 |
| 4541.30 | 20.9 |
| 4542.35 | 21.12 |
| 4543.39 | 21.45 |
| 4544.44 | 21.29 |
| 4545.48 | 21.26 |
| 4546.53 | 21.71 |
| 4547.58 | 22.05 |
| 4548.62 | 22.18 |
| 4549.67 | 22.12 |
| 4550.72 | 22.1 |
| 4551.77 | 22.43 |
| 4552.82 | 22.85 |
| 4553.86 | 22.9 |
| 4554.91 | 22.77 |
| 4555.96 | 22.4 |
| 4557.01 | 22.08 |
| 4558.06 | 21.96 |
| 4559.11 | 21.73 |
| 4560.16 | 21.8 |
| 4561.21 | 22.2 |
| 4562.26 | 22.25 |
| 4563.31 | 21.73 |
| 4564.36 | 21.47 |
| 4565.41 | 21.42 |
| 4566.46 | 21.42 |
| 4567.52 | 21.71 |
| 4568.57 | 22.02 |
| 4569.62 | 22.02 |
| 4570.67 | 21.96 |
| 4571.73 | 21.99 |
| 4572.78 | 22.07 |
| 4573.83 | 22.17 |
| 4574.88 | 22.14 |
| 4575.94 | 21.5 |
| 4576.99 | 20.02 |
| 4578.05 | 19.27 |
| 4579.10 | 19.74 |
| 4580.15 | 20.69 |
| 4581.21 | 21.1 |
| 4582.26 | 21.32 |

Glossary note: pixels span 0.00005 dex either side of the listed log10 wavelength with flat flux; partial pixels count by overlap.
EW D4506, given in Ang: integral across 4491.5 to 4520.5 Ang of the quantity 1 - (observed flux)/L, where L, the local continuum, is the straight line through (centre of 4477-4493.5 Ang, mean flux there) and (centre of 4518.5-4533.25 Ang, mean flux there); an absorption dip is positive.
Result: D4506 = 1.9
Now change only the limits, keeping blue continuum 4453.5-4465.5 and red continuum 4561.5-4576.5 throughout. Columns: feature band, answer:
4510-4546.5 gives 3.2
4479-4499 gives 1.6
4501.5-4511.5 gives 0.4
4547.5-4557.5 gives -0.2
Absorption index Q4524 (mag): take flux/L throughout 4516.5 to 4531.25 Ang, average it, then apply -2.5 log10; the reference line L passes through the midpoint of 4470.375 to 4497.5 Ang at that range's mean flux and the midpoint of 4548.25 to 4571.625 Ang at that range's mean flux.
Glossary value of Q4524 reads 0.18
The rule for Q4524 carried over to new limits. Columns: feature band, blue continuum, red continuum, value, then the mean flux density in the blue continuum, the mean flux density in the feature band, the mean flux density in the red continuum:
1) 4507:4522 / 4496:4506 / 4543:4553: 0.178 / 21.3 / 18.2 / 21.9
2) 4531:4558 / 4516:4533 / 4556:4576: -0.092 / 18.7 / 22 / 21.9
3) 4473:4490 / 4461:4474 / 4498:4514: 0.003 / 22.2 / 21.9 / 21.6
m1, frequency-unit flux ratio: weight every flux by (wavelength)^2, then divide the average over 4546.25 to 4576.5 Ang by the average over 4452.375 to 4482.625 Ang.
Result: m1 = 1.03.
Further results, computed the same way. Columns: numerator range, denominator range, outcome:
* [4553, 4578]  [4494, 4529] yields 1.15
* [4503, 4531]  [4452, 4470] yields 0.88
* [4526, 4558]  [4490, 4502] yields 1.14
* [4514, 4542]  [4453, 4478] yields 0.91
